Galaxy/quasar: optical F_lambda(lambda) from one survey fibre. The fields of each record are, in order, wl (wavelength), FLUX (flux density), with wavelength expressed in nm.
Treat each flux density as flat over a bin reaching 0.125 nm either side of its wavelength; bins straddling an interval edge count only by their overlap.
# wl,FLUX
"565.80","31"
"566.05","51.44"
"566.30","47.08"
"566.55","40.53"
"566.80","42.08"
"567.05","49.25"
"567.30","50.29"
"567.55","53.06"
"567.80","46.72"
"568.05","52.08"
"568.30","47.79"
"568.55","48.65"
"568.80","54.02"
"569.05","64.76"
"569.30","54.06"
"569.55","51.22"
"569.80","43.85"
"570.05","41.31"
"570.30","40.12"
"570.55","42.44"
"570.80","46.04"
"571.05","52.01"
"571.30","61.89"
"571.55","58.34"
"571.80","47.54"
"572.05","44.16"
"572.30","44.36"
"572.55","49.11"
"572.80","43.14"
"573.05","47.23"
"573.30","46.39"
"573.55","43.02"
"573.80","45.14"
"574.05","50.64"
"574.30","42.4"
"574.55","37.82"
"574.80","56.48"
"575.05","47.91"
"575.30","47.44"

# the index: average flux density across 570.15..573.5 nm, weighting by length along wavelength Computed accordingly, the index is 47.7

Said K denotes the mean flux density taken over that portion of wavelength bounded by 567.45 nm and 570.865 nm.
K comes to 49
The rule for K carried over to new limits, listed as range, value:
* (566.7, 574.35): 48.6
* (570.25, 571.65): 50.5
